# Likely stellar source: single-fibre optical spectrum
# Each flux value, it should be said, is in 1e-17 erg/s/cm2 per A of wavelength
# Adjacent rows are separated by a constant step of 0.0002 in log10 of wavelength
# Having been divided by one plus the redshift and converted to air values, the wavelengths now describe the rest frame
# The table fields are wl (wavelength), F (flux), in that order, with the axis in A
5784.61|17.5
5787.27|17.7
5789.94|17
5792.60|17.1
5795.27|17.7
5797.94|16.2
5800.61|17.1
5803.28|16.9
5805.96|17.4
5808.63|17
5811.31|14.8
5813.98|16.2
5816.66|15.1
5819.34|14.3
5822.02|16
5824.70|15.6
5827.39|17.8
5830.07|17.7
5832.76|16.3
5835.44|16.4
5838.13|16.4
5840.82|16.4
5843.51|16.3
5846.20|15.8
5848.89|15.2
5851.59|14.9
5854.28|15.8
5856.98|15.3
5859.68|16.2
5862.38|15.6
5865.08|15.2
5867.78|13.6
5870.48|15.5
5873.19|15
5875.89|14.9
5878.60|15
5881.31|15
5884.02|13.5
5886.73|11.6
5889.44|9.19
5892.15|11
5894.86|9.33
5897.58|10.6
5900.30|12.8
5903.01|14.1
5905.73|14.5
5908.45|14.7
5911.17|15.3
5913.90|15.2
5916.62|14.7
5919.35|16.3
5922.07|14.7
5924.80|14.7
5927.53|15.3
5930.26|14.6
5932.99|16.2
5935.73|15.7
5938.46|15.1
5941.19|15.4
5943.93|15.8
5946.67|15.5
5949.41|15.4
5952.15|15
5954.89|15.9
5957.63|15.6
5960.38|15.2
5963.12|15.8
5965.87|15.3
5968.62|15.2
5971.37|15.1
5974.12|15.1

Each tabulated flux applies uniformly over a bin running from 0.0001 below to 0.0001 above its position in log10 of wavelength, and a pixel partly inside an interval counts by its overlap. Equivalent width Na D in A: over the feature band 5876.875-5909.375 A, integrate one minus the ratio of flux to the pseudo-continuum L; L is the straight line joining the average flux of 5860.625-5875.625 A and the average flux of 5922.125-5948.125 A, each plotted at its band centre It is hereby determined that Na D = 5.4 A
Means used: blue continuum 15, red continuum 15.3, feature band 12.6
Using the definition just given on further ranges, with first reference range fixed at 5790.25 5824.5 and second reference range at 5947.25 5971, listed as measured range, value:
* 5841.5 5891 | 4.1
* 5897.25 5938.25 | 2.4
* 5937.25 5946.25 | 0.0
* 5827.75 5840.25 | -0.5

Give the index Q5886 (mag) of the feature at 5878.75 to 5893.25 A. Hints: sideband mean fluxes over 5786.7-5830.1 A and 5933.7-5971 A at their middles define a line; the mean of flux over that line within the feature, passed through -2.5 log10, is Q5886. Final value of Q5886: 0.280 mag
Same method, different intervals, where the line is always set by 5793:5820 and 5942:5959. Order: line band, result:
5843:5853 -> 0.04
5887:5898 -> 0.49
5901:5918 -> 0.08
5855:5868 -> 0.05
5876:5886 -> 0.11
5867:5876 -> 0.08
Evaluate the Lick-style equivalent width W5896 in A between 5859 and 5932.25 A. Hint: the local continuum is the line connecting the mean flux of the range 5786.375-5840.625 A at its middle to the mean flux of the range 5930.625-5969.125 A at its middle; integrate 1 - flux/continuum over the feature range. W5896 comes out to 8.7 A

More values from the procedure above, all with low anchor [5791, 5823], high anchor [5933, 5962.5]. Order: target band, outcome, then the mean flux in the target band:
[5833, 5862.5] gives 0.4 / 15.9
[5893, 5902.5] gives 2.8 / 11.2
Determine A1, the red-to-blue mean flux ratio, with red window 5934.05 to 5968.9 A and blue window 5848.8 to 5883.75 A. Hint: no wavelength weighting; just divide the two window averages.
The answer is 1.02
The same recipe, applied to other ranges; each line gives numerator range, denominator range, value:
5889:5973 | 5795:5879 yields 0.91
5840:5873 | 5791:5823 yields 0.95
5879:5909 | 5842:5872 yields 0.81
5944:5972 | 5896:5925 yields 1.08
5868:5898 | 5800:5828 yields 0.80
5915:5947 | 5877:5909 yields 1.22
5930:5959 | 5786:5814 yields 0.92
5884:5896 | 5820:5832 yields 0.64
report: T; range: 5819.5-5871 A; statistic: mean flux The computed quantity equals 15.9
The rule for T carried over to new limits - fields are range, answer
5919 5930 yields 15.1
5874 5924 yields 13.5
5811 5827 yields 15.5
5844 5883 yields 15.2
